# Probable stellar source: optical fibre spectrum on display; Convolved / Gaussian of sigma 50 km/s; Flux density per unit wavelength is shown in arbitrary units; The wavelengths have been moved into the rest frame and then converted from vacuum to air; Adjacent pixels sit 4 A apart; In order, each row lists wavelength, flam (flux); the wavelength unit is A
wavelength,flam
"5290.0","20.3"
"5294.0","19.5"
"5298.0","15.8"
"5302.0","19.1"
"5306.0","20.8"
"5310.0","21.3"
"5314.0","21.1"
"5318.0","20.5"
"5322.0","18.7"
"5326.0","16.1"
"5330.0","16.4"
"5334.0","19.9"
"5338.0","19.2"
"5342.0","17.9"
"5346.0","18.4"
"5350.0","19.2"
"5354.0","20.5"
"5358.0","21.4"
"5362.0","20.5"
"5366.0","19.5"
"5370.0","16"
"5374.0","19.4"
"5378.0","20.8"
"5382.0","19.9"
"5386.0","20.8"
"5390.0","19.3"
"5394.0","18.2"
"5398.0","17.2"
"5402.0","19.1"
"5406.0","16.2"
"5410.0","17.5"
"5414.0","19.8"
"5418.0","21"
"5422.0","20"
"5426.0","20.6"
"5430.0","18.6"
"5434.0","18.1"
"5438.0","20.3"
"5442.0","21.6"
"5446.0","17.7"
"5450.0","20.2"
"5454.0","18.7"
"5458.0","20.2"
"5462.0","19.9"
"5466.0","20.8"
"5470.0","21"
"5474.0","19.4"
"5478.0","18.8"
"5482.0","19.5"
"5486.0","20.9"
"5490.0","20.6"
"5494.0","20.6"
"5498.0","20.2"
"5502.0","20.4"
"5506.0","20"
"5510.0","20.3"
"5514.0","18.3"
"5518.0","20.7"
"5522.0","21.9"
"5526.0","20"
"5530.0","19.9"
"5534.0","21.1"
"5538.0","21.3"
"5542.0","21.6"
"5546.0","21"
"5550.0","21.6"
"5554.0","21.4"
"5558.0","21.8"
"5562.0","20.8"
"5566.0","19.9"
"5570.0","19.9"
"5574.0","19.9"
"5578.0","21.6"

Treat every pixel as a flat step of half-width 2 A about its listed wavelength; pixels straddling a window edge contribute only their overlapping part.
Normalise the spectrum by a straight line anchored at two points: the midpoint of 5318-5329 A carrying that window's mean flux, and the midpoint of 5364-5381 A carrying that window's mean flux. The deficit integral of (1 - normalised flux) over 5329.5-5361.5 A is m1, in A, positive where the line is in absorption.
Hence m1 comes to -1.61 A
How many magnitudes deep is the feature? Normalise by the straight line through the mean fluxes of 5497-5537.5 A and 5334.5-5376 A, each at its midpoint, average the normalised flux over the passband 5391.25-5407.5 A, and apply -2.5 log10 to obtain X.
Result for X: 0.10 mag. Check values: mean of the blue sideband 19.2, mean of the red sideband 20.3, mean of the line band 17.8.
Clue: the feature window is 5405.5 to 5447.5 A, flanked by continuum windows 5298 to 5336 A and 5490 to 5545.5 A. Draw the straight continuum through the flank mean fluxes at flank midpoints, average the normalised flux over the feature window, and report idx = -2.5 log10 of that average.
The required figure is 0.030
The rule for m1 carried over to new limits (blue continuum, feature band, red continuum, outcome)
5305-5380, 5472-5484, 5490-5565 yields 0.7 A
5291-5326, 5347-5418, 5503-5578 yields 2.3 A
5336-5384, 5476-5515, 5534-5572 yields 1.0 A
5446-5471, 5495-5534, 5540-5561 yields 1.1 A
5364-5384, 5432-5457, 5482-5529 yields 0.4 A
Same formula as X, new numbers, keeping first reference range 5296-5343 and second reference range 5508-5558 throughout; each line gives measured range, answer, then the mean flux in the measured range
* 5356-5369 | -0.05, 20.1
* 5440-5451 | 0.01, 19.8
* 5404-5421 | 0.06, 18.7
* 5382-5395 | 0.00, 19.6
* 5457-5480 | 0.01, 20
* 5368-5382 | 0.03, 18.9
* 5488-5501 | 0.00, 20.5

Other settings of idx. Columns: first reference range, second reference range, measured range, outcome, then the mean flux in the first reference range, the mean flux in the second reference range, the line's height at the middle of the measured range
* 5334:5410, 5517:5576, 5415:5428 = -0.05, 19.1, 20.9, 19.6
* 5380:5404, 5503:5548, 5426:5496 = 0.00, 19.1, 20.6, 19.8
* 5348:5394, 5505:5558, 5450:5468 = 0.02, 19.7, 20.8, 20.3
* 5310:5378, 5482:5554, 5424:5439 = 0.03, 19.2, 20.6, 19.9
